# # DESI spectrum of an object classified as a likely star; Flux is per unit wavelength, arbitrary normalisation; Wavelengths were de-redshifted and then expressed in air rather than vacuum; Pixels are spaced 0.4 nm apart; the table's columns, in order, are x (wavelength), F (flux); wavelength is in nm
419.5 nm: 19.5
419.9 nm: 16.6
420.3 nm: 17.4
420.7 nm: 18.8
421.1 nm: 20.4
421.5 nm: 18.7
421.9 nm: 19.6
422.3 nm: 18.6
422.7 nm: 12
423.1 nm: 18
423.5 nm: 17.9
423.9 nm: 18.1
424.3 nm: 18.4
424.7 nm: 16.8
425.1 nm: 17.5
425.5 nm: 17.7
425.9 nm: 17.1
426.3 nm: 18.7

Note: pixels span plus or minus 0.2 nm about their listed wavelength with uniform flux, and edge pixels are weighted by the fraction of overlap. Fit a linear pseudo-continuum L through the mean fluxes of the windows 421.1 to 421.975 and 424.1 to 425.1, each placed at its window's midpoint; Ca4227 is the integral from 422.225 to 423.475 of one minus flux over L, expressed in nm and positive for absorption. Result 0.161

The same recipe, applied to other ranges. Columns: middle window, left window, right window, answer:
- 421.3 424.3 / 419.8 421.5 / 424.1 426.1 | 0.06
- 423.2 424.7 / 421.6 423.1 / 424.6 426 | -0.07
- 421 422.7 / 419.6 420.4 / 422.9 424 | -0.07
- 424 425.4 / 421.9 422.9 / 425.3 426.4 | -0.03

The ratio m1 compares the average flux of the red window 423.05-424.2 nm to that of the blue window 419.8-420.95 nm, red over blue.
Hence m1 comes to 1.01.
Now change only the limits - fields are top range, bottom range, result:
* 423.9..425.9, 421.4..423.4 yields 1.01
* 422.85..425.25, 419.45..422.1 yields 0.95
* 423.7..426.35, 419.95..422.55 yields 0.95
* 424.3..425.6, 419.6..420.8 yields 0.99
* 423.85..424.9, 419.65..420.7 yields 1.01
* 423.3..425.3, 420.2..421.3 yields 0.93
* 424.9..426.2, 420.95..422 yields 0.90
